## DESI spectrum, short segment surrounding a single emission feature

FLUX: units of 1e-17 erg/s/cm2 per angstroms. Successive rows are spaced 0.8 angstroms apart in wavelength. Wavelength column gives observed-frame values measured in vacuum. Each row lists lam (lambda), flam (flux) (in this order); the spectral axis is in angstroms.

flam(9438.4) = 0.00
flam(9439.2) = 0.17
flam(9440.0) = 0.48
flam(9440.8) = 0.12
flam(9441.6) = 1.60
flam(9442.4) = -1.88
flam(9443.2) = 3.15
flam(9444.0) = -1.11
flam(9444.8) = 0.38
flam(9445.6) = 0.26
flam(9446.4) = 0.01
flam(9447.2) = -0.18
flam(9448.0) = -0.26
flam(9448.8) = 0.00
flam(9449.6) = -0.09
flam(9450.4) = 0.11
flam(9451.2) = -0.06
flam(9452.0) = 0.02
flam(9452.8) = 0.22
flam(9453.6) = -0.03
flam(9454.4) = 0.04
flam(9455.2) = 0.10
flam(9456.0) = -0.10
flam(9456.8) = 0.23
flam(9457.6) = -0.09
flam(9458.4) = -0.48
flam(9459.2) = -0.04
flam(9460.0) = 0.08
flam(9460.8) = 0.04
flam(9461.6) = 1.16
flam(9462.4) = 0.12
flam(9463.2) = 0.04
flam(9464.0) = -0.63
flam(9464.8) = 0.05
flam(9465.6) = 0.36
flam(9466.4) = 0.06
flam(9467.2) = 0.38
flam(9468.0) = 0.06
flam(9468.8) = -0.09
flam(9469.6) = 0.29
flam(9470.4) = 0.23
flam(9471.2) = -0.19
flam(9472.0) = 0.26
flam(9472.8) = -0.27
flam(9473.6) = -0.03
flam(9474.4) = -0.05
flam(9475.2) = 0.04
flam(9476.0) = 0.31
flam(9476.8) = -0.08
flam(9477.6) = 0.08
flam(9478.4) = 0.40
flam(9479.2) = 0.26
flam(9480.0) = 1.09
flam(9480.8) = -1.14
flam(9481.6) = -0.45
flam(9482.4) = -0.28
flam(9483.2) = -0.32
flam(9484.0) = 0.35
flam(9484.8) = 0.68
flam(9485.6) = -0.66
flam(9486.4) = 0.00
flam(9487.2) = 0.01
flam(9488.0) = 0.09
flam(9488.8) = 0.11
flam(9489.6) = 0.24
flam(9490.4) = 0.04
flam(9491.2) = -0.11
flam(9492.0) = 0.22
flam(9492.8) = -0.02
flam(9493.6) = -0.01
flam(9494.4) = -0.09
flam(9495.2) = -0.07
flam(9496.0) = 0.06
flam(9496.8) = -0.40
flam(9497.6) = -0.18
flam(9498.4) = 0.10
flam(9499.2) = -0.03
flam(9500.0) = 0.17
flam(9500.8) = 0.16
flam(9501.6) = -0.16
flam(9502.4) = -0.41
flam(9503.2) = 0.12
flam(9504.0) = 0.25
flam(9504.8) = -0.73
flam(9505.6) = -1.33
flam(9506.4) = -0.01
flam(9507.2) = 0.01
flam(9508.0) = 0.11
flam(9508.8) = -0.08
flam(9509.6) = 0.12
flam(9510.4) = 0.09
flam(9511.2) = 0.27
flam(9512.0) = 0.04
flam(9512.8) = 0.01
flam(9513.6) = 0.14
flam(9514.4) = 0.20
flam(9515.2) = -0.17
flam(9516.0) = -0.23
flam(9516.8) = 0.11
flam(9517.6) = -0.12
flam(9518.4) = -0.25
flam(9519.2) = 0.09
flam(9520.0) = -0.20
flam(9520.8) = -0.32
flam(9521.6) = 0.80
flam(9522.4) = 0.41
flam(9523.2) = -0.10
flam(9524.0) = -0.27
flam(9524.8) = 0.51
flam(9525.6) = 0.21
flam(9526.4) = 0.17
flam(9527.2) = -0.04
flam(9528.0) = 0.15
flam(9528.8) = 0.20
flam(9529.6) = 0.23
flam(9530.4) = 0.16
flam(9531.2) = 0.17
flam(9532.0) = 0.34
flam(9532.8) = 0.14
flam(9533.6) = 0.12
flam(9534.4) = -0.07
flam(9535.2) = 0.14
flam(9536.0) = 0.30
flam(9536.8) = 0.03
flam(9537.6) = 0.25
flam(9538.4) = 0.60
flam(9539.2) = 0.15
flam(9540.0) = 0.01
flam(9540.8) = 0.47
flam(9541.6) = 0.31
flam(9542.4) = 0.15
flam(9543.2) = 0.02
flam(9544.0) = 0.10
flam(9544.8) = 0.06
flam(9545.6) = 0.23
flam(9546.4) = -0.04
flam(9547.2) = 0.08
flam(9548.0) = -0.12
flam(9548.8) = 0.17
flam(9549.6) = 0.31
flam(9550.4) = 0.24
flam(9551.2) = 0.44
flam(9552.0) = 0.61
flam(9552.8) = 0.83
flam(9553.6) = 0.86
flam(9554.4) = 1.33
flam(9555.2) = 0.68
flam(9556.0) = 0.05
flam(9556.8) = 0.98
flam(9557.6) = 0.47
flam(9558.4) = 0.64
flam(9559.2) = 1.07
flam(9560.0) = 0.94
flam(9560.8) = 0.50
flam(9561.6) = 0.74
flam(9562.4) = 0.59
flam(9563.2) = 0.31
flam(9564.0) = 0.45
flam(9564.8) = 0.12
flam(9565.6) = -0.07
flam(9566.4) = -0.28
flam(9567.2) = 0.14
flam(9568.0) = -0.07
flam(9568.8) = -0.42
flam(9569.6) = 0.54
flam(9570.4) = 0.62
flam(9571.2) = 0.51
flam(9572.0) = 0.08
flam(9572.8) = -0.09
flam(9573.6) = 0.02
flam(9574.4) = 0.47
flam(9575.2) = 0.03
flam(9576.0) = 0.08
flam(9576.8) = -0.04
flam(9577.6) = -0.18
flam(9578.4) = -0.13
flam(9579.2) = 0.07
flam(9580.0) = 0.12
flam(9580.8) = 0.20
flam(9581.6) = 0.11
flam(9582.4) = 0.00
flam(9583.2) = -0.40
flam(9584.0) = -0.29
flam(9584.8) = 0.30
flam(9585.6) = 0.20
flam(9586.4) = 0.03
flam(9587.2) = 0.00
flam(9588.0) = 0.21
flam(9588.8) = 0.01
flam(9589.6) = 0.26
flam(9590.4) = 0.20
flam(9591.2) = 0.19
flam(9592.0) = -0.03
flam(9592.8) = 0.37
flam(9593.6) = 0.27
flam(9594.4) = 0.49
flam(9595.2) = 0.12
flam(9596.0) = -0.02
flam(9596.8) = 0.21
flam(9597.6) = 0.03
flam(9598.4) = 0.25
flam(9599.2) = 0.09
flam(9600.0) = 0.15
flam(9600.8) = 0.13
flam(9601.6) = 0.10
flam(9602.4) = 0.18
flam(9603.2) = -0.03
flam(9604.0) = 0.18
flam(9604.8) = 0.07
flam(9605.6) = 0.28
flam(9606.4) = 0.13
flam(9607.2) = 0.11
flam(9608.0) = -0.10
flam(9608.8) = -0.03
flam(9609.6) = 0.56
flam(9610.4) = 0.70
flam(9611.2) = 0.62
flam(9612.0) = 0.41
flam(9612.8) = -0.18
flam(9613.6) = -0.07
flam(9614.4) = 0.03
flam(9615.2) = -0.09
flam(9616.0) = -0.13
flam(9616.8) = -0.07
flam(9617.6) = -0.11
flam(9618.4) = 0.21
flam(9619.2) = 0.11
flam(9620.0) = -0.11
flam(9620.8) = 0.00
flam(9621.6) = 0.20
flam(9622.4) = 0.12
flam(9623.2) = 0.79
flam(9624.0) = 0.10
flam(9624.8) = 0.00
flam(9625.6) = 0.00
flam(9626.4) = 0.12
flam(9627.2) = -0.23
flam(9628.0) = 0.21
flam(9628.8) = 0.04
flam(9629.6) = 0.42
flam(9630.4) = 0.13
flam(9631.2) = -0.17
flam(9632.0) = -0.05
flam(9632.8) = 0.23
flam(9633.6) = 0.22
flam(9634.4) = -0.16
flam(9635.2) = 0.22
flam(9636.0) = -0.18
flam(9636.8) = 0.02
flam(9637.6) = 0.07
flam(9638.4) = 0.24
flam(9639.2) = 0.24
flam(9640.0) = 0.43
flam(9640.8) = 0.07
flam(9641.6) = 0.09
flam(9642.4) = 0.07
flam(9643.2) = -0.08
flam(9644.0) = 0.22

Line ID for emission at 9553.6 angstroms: [O II]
